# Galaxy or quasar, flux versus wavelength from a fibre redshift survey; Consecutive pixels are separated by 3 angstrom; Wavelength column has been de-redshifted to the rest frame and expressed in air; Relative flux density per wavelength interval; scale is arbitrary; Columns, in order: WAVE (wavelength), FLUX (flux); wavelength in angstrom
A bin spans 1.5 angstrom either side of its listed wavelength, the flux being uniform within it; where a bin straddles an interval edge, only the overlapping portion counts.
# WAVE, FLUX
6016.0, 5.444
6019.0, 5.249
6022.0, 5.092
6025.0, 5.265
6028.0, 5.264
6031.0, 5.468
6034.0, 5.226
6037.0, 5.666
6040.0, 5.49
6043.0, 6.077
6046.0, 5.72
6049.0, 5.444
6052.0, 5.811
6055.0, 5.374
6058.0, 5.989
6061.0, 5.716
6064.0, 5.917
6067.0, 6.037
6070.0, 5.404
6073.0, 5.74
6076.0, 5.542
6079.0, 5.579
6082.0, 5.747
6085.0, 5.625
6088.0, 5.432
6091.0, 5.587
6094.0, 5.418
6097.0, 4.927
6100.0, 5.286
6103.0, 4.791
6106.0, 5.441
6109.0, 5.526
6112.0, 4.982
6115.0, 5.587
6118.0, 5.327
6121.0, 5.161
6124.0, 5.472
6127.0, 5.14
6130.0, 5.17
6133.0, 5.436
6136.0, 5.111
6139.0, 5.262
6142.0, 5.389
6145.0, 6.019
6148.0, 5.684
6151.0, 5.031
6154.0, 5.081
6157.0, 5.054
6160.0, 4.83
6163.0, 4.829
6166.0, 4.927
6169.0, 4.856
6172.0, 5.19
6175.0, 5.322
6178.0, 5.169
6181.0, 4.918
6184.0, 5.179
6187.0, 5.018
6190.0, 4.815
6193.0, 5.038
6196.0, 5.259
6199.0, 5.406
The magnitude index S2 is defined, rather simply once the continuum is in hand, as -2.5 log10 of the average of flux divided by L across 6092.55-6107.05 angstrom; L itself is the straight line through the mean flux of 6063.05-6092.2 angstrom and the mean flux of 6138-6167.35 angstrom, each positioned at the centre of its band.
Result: 0.07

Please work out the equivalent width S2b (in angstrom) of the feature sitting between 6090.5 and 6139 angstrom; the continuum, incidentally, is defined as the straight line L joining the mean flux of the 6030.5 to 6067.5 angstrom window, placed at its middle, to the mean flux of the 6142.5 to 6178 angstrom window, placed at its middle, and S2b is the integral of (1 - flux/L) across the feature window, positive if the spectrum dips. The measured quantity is 1.04 angstrom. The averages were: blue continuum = 5.68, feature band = 5.27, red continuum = 5.17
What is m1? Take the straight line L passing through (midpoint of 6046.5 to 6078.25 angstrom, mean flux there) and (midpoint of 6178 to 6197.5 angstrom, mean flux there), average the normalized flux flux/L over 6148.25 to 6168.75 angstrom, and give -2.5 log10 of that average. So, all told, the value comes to 0.04 mag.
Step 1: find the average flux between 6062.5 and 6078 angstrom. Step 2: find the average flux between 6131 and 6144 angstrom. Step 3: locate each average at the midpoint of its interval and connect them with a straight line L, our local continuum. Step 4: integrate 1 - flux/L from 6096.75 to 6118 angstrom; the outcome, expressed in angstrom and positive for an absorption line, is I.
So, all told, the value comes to 1.0 angstrom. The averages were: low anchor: 5.72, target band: 5.24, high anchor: 5.32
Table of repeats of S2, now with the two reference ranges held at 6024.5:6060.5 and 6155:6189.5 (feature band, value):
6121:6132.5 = -0.01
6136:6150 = -0.08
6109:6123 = -0.01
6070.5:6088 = -0.04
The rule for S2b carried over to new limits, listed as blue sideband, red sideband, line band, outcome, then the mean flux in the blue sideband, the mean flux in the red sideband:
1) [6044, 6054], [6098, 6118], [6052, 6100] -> -1.0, 5.67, 5.26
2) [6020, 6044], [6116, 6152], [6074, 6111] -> -0.1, 5.43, 5.36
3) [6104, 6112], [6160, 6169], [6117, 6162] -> -1.7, 5.35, 4.87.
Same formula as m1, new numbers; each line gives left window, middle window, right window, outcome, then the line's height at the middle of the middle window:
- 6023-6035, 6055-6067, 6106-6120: -0.10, 5.32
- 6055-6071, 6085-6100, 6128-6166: 0.04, 5.59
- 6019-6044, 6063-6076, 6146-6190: -0.08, 5.32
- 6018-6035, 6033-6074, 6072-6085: -0.04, 5.46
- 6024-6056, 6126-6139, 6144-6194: 0.00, 5.23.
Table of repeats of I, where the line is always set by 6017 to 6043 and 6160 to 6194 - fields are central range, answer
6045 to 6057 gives -0.60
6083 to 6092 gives -0.54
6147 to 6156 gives -0.27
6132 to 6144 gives -0.50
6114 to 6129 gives -0.49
